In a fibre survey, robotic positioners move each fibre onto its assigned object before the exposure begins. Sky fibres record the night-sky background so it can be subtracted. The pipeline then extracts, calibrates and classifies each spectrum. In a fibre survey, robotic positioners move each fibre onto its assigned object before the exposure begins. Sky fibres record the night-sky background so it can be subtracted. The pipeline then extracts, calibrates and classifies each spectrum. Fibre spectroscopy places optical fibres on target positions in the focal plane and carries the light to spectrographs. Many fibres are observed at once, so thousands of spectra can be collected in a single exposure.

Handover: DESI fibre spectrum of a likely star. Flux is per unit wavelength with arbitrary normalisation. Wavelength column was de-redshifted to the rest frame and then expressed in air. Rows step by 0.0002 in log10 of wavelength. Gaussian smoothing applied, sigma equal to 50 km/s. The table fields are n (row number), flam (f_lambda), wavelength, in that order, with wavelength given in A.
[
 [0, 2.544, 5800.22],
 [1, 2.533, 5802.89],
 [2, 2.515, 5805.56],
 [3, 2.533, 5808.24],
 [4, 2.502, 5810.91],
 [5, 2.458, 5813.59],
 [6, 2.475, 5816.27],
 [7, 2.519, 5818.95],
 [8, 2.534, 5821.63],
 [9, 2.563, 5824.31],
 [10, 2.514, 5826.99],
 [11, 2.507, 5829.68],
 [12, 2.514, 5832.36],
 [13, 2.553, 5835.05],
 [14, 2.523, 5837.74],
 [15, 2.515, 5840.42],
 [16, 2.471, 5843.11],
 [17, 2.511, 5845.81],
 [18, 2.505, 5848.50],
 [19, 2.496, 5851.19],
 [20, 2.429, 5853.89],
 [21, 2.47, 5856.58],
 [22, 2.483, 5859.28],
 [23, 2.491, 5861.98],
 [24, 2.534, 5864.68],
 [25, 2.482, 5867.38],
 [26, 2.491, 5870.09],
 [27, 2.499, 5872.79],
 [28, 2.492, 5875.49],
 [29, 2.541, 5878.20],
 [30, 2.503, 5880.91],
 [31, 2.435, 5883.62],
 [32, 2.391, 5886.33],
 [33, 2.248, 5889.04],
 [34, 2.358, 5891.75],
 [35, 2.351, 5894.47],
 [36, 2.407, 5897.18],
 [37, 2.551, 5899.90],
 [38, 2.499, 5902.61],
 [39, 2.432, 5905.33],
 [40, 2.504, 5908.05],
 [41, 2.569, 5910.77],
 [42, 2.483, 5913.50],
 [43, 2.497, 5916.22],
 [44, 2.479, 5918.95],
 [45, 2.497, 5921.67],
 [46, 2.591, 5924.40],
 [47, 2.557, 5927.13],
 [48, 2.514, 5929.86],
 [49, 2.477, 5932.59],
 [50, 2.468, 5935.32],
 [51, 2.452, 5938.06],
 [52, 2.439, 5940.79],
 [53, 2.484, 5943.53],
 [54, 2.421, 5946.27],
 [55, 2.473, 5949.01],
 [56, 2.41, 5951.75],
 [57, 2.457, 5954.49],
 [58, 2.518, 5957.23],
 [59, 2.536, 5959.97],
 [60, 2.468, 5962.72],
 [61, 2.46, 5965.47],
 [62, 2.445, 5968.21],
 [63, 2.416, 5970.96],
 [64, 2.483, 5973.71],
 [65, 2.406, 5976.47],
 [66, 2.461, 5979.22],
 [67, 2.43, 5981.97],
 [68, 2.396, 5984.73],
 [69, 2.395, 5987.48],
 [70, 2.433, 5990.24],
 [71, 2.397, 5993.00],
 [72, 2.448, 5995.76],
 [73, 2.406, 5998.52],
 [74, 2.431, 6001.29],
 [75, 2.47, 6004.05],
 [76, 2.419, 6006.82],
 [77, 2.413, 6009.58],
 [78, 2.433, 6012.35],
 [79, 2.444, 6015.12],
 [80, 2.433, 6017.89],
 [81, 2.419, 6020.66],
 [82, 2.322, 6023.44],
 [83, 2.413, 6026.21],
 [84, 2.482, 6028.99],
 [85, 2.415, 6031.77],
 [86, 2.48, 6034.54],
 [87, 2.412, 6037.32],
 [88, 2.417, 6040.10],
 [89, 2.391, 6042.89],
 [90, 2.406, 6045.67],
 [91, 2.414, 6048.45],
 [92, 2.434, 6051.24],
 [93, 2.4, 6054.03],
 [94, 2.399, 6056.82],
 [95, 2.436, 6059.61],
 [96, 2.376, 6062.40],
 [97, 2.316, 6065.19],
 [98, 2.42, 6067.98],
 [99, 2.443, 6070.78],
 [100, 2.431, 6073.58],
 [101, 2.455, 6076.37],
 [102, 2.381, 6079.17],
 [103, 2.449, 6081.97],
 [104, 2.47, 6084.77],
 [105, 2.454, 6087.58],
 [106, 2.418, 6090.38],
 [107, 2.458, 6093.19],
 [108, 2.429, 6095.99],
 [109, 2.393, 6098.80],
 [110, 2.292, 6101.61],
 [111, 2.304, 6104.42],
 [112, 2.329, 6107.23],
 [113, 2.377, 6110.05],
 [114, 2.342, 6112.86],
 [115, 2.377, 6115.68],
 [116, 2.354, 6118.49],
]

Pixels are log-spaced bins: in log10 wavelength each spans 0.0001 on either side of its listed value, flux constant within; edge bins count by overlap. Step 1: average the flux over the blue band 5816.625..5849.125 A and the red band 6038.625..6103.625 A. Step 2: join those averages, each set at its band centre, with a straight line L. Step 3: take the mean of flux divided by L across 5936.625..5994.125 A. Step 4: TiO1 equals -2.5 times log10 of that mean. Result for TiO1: 0.01 mag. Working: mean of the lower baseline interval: 2.52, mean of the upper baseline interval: 2.41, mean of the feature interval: 2.45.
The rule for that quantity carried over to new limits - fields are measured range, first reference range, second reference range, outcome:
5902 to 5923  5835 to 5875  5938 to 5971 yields -0.008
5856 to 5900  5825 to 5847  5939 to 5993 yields 0.019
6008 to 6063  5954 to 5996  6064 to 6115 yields 0.001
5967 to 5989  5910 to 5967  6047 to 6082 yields 0.015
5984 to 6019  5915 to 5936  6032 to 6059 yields 0.012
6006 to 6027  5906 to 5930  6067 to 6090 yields 0.025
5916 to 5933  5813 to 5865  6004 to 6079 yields -0.023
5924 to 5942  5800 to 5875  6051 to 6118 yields -0.014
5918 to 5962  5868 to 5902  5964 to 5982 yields -0.019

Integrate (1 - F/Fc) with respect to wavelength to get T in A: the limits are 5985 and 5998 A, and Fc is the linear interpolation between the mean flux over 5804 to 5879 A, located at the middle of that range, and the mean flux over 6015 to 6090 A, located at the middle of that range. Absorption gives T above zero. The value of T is 0.15 A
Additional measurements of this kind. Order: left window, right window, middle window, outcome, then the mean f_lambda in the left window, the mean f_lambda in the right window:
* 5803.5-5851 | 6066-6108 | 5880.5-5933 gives 0.3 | 2.51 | 2.41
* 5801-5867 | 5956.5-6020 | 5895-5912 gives -0.1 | 2.51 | 2.44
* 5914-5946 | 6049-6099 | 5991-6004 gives 0.2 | 2.49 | 2.42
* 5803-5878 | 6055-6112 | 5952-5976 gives -0.2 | 2.5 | 2.4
